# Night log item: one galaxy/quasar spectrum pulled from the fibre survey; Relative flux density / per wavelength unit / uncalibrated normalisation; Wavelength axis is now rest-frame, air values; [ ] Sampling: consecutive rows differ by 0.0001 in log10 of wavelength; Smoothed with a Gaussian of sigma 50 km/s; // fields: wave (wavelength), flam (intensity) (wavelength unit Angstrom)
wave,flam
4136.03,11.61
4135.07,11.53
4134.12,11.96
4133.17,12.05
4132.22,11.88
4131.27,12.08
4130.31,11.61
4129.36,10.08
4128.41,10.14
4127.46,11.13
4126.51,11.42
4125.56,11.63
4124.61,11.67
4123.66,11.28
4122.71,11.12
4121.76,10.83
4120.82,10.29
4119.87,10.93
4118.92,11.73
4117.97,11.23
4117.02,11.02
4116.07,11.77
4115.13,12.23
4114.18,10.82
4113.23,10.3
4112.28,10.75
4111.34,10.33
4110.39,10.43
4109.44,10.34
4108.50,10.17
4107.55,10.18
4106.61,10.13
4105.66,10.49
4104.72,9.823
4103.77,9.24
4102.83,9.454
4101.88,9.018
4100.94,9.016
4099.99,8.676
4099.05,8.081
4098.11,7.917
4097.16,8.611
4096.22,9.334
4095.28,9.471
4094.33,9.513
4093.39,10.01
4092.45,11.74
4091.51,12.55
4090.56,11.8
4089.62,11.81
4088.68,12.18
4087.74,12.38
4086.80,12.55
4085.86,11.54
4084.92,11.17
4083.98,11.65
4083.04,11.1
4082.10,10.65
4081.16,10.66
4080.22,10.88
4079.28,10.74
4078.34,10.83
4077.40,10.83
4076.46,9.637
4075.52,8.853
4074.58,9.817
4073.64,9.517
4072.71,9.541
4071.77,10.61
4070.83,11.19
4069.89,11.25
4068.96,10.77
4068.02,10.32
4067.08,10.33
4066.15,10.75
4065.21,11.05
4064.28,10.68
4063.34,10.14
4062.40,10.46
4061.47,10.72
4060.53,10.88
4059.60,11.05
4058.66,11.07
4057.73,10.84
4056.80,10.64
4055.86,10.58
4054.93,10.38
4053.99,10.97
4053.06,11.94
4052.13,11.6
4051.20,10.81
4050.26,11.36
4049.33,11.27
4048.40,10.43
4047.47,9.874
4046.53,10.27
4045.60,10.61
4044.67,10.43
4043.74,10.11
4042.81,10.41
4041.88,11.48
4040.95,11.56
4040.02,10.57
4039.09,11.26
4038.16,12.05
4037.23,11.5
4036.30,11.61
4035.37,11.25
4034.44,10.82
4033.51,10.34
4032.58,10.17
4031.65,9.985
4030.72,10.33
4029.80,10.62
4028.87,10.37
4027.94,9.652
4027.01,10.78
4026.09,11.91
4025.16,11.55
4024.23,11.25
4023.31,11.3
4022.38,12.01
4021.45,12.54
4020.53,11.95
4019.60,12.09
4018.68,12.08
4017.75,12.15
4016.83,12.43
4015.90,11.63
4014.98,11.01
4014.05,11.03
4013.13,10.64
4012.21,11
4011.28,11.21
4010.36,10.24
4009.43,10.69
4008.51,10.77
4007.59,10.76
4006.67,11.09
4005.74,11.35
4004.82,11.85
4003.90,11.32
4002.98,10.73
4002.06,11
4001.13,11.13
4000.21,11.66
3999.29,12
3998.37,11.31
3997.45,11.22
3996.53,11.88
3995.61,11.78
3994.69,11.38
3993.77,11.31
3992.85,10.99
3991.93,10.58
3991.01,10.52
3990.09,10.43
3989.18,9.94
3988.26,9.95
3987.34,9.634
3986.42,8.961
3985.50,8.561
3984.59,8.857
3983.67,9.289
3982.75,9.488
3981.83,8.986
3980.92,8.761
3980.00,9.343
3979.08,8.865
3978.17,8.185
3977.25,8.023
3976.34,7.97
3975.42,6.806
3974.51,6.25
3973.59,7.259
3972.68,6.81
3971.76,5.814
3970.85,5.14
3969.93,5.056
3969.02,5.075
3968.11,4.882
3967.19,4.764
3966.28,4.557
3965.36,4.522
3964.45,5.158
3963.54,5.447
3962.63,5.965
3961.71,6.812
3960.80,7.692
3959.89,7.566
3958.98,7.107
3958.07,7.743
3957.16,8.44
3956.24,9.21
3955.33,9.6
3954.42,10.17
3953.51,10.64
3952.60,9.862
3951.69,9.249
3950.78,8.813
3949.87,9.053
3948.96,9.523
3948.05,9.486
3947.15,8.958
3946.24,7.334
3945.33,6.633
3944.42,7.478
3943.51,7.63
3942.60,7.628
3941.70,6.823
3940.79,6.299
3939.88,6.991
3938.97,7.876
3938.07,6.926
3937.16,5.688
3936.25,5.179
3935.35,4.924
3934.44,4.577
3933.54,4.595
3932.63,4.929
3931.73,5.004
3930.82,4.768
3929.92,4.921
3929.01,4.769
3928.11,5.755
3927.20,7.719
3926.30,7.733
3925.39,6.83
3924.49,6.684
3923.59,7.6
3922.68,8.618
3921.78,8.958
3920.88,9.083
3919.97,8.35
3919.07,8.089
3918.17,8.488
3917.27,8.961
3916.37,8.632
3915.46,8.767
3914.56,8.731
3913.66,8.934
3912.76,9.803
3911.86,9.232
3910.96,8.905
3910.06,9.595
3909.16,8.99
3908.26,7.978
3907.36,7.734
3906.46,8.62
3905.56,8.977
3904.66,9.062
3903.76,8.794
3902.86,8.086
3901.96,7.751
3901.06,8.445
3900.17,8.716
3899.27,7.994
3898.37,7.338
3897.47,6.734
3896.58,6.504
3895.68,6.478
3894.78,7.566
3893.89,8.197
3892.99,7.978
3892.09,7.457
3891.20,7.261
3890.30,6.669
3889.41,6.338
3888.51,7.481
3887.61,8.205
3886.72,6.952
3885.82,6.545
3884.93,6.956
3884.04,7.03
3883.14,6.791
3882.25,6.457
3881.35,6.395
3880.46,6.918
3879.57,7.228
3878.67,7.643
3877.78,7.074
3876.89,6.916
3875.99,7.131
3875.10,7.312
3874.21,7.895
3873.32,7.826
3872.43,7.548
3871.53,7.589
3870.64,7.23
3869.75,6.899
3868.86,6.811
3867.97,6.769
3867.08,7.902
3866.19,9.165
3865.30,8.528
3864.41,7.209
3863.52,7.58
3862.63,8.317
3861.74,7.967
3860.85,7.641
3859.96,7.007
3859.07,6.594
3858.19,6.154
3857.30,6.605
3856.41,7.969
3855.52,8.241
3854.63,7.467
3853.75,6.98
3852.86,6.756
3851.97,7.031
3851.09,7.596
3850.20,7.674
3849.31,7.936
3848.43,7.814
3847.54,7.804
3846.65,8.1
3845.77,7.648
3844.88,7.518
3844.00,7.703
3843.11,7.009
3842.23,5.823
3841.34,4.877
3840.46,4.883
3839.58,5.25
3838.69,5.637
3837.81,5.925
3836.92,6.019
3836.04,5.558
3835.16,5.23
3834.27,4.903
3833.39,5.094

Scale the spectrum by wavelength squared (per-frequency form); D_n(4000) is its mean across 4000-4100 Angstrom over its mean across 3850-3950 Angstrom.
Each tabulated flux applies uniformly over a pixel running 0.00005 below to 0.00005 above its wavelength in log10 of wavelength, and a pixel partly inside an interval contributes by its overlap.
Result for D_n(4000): 1.6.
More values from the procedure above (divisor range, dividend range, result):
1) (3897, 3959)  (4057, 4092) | 1.50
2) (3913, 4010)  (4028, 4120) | 1.36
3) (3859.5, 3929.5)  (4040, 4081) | 1.50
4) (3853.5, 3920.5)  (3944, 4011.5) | 1.20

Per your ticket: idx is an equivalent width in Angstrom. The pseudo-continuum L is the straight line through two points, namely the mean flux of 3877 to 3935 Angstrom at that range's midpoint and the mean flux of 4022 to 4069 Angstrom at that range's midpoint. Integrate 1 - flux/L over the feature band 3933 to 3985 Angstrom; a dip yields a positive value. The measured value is 8.6 Angstrom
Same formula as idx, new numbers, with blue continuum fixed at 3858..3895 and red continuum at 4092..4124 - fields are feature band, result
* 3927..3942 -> 4.35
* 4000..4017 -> -4.09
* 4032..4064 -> -4.83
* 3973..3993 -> -0.68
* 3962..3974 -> 4.29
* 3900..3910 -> -1.09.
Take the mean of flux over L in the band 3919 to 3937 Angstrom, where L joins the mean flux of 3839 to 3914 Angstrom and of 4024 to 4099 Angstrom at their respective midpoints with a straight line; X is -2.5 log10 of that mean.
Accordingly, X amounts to 0.29 mag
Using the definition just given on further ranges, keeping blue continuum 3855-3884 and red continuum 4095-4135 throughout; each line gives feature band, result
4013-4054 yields -0.18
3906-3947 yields 0.10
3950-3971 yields 0.19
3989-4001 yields -0.24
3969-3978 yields 0.31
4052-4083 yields -0.08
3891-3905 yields -0.01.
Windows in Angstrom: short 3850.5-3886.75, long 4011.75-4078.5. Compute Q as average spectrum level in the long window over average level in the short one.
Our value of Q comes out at 1.5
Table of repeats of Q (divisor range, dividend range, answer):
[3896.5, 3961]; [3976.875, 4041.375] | 1.38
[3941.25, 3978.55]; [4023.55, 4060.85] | 1.48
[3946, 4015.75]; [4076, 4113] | 1.15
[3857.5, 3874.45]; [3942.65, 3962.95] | 1.12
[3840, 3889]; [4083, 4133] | 1.47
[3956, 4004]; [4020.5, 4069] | 1.28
